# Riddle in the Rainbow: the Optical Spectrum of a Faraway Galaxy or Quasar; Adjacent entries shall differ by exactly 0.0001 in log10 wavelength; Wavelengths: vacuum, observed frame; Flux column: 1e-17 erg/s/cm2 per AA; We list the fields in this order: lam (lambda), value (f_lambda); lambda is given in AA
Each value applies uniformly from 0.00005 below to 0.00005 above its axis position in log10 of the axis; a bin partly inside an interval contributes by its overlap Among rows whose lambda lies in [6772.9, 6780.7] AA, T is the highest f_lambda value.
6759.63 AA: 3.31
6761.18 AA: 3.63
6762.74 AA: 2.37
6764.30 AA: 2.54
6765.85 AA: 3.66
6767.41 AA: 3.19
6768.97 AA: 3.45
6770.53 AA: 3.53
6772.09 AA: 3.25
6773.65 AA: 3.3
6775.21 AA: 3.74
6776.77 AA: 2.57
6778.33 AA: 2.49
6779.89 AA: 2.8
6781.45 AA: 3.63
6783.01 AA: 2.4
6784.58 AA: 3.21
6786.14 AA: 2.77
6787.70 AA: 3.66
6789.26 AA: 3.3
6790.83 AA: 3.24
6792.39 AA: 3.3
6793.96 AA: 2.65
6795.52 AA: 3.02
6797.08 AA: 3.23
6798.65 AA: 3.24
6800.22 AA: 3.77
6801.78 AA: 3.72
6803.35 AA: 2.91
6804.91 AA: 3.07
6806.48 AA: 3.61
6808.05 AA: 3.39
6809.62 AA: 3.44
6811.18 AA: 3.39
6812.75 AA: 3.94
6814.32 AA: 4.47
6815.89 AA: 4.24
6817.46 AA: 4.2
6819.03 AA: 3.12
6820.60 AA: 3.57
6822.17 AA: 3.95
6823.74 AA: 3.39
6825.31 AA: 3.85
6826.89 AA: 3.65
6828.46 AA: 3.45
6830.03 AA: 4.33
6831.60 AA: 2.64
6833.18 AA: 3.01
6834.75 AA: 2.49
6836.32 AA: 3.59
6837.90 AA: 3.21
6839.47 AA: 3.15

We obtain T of 3.74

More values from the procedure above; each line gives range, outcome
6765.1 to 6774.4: 3.66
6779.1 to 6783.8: 3.63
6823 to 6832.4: 4.33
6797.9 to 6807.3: 3.77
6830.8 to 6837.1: 3.59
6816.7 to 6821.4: 4.2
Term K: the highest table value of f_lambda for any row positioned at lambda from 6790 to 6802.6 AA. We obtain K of 3.77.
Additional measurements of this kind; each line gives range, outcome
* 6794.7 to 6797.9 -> 3.23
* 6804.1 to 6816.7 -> 4.47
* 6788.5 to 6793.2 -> 3.3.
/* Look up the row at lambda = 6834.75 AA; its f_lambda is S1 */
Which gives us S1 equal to 2.49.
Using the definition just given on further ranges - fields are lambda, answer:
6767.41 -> 3.19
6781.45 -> 3.63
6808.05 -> 3.39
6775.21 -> 3.74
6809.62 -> 3.44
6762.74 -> 2.37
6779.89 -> 2.8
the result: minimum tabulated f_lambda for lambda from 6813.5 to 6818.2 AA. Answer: 4.2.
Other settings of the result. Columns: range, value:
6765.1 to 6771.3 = 3.19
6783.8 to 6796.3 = 2.65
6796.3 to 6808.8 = 2.91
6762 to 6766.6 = 2.37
